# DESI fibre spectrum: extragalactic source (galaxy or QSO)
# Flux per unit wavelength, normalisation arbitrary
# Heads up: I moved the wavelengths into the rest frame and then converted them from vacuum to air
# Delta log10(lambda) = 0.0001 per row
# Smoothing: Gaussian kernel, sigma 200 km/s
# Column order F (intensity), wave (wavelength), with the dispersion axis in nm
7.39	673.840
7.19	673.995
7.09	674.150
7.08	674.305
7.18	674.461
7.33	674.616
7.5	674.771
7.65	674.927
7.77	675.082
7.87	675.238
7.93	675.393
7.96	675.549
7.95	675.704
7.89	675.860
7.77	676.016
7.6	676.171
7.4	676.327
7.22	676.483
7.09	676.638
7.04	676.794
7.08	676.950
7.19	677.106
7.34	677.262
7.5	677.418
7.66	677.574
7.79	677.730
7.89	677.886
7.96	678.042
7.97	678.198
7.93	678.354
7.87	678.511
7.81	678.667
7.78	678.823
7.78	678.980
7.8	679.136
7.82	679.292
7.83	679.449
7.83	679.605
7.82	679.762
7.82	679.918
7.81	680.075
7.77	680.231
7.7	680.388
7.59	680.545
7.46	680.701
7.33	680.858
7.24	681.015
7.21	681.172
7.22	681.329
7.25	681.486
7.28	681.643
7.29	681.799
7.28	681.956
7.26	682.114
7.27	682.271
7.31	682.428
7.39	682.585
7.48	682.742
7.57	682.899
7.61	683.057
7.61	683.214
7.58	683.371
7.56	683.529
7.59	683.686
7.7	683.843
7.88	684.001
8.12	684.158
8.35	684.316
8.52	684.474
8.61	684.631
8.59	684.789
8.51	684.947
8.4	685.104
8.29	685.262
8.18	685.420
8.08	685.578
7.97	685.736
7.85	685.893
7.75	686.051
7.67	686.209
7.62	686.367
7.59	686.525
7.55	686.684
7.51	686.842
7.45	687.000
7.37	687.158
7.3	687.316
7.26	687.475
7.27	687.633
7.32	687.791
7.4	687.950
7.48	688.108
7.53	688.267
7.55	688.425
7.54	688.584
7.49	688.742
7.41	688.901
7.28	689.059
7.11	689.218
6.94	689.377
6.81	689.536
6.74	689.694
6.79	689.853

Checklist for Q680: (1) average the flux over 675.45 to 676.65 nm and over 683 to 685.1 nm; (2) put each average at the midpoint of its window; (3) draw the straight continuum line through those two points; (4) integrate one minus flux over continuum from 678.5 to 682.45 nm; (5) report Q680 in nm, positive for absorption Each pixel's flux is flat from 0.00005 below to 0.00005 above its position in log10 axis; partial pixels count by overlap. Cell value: 0.15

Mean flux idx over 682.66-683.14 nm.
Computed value 7.55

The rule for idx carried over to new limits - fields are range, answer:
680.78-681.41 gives 7.24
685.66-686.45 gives 7.78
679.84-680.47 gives 7.77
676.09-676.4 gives 7.51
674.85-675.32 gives 7.77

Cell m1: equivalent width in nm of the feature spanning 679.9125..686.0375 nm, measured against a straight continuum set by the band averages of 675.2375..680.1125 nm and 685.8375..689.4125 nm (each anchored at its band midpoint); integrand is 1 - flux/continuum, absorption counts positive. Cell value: -0.14 nm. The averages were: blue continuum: 7.68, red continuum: 7.45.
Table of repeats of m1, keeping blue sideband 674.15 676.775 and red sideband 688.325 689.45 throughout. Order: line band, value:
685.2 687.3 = -0.10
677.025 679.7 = -0.09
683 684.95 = -0.15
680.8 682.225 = 0.04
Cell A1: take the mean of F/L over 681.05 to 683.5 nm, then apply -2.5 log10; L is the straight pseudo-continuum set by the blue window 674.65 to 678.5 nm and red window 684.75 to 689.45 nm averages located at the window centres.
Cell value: 0.04 mag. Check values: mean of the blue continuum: 7.62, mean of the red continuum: 7.63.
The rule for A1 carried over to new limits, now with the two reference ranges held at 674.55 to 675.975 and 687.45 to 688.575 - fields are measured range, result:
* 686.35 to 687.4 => -0.003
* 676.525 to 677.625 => 0.065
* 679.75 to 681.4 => 0.012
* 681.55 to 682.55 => 0.042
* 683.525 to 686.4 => -0.082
